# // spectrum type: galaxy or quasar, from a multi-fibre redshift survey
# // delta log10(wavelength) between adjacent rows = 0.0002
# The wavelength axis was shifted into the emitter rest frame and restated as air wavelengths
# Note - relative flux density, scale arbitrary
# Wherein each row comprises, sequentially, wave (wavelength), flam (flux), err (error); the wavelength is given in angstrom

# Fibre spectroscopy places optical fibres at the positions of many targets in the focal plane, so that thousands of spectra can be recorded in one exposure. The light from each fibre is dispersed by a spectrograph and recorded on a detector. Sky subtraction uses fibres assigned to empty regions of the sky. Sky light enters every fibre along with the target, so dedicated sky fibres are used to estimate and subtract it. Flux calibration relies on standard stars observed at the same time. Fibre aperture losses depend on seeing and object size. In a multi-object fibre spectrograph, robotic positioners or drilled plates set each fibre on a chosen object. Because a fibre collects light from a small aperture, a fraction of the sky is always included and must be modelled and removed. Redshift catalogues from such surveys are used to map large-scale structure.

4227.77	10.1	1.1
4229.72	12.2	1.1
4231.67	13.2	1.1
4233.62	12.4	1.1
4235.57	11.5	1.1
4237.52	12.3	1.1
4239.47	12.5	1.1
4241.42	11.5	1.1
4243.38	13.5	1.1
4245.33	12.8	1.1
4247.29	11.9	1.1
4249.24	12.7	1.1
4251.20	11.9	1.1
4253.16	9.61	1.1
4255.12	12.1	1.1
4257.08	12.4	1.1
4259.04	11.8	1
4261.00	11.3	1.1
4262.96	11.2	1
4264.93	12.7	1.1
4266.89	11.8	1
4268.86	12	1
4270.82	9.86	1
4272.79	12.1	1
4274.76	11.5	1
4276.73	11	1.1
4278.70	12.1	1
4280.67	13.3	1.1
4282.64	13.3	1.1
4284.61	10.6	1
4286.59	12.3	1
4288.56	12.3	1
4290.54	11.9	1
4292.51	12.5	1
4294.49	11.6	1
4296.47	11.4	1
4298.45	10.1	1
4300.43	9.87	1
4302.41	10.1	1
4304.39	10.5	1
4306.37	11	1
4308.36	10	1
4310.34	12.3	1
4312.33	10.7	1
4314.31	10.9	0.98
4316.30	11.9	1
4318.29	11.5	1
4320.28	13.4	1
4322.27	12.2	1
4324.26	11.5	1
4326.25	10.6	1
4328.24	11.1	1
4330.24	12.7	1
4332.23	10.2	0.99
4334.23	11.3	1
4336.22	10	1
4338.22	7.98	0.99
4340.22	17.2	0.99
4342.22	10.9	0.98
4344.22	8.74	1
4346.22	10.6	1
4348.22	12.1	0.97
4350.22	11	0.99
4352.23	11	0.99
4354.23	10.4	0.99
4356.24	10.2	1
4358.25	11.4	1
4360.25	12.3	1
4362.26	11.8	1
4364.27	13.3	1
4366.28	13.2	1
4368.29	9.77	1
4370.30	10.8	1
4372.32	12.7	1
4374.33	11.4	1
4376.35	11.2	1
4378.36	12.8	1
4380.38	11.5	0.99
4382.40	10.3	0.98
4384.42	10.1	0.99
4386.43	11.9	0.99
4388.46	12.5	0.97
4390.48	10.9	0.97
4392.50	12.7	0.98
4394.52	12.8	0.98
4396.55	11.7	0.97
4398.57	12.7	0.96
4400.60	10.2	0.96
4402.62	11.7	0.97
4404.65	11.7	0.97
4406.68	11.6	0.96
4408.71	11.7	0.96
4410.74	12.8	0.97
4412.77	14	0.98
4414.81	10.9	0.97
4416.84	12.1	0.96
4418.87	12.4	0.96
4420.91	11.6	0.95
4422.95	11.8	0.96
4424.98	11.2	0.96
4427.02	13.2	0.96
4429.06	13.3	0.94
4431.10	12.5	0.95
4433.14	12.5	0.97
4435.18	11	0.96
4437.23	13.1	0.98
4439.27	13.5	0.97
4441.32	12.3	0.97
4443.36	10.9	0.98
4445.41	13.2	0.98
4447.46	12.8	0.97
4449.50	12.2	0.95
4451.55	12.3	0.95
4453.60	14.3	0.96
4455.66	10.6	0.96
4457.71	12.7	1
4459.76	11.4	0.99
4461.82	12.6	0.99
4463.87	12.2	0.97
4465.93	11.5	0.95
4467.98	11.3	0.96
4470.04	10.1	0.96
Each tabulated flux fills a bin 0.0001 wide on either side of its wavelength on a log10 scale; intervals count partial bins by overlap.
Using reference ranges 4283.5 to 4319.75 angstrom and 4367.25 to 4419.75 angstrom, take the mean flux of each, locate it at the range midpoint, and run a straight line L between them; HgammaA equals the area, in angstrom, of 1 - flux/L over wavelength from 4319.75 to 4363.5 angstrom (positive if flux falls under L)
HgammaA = 0.6 angstrom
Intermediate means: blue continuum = 11.2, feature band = 11.3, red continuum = 11.7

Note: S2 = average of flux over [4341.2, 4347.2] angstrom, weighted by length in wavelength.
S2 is 10.1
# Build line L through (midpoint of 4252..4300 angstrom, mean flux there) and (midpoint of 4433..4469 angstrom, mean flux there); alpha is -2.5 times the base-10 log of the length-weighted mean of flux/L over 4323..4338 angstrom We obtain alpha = 0.09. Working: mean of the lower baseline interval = 11.7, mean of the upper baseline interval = 12.2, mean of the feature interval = 10.9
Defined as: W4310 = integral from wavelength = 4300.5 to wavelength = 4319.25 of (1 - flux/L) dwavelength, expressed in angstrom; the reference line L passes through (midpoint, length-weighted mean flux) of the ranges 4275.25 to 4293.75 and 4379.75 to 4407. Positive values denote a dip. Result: 1.7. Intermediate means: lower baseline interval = 12.1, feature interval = 10.9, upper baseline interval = 11.6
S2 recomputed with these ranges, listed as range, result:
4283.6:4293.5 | 11.9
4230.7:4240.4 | 12.4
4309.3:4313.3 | 11.5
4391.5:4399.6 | 12.5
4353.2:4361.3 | 11.1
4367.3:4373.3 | 11.1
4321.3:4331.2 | 11.6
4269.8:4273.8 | 11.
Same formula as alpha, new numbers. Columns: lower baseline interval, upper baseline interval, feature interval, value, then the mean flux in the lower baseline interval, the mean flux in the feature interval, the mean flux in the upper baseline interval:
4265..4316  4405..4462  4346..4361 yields 0.06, 11.4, 11.1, 12.3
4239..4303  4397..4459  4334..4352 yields 0.08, 11.7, 11.1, 12.2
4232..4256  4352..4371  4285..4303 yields 0.04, 12.1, 11.3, 11.4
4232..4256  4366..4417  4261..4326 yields 0.04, 12.1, 11.5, 11.7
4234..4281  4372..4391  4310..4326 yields 0.00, 11.9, 11.7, 11.5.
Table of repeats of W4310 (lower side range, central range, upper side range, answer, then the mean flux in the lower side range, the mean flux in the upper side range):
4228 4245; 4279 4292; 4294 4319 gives -1.1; 12.3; 10.9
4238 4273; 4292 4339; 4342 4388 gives 2.0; 11.9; 11.3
